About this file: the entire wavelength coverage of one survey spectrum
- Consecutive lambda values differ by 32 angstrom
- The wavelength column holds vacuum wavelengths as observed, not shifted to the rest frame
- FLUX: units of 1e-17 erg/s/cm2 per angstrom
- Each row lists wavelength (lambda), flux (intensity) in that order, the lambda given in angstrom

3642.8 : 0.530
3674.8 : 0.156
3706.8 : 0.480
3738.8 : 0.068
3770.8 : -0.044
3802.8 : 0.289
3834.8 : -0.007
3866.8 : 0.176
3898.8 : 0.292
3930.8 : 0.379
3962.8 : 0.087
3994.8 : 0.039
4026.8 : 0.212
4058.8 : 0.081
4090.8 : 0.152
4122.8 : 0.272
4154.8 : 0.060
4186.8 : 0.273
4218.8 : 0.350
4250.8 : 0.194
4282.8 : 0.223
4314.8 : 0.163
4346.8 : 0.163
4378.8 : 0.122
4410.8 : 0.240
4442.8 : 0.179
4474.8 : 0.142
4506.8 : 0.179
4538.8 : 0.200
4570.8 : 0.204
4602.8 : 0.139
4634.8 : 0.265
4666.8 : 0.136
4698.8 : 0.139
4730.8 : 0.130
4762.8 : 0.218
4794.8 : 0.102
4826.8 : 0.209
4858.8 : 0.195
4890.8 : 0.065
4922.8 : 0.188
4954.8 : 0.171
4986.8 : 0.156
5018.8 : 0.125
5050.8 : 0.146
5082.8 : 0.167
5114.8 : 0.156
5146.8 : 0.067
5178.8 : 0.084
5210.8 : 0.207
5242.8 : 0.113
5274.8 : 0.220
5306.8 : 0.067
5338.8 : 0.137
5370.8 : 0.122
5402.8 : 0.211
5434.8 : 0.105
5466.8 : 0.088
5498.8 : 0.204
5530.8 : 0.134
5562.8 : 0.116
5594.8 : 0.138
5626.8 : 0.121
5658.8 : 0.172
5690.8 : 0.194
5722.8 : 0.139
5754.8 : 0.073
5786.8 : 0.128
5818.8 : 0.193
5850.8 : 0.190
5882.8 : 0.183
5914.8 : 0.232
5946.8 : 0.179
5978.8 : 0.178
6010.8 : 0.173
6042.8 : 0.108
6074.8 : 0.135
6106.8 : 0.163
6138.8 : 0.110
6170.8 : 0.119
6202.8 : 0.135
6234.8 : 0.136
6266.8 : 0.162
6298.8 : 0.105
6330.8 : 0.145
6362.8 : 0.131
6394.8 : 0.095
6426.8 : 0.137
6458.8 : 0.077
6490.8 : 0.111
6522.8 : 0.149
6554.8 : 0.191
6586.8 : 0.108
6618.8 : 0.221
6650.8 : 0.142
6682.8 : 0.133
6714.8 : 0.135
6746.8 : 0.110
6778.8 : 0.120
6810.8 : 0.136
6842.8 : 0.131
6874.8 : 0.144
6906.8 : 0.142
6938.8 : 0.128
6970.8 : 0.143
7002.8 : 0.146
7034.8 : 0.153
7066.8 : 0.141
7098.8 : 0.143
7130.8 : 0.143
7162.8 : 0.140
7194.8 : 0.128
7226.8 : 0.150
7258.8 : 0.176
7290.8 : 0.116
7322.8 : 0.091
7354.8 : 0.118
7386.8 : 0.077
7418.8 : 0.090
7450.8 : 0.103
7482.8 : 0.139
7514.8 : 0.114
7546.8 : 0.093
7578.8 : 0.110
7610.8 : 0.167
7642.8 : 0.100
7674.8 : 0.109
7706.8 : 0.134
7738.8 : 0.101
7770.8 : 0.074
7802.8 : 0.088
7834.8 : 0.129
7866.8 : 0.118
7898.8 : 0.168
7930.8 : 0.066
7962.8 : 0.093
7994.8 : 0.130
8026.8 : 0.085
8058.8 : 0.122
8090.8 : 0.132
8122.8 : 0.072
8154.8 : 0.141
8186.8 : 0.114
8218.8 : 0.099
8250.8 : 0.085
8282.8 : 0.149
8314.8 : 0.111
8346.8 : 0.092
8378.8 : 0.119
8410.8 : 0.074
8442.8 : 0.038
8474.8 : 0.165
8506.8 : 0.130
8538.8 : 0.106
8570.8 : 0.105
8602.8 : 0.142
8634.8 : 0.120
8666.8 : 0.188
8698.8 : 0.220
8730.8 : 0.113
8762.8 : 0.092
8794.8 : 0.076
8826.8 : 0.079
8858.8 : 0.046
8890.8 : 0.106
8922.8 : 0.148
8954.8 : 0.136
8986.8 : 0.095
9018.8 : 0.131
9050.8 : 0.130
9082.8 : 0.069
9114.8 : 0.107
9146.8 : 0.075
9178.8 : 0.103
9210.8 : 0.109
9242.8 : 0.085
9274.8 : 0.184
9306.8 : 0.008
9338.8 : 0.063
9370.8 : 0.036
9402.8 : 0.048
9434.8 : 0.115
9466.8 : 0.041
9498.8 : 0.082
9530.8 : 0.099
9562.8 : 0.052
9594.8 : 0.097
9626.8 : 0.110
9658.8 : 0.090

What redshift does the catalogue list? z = 0.32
